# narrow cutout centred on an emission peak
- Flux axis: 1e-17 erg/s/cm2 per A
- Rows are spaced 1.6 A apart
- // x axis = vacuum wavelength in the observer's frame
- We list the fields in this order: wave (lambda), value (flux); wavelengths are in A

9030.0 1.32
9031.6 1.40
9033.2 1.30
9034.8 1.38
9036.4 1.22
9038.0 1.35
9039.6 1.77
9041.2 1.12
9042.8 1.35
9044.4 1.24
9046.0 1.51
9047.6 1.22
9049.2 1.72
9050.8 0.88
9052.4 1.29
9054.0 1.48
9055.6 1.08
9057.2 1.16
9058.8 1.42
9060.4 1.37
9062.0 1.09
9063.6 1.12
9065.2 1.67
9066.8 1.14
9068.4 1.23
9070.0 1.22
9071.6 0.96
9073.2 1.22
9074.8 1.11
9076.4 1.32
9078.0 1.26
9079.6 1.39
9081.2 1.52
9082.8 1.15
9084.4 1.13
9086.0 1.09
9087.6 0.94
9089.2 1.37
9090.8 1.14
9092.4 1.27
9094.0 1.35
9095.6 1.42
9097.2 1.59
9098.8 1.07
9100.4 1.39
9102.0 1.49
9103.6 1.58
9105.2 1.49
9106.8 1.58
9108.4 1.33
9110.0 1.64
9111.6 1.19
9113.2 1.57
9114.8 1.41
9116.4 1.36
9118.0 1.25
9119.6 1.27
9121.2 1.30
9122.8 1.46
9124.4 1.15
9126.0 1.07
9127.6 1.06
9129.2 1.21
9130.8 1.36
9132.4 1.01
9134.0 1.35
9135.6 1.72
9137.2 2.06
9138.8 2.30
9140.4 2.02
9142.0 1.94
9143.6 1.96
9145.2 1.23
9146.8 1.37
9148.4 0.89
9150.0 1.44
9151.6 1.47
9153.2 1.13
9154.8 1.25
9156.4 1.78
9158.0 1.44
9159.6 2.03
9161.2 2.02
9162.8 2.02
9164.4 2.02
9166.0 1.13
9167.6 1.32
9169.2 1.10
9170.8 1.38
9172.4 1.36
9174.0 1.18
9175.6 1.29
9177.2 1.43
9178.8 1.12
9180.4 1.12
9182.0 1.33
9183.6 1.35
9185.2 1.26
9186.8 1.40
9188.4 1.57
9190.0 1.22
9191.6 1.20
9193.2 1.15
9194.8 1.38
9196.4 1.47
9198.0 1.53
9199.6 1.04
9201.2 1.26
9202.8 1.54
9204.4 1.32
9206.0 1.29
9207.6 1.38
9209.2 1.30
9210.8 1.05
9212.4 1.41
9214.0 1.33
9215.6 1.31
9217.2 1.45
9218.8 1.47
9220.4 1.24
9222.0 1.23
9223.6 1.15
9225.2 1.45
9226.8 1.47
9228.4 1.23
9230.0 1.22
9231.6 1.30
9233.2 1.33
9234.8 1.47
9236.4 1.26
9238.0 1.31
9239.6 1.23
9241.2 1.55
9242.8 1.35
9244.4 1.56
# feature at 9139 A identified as [S II]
